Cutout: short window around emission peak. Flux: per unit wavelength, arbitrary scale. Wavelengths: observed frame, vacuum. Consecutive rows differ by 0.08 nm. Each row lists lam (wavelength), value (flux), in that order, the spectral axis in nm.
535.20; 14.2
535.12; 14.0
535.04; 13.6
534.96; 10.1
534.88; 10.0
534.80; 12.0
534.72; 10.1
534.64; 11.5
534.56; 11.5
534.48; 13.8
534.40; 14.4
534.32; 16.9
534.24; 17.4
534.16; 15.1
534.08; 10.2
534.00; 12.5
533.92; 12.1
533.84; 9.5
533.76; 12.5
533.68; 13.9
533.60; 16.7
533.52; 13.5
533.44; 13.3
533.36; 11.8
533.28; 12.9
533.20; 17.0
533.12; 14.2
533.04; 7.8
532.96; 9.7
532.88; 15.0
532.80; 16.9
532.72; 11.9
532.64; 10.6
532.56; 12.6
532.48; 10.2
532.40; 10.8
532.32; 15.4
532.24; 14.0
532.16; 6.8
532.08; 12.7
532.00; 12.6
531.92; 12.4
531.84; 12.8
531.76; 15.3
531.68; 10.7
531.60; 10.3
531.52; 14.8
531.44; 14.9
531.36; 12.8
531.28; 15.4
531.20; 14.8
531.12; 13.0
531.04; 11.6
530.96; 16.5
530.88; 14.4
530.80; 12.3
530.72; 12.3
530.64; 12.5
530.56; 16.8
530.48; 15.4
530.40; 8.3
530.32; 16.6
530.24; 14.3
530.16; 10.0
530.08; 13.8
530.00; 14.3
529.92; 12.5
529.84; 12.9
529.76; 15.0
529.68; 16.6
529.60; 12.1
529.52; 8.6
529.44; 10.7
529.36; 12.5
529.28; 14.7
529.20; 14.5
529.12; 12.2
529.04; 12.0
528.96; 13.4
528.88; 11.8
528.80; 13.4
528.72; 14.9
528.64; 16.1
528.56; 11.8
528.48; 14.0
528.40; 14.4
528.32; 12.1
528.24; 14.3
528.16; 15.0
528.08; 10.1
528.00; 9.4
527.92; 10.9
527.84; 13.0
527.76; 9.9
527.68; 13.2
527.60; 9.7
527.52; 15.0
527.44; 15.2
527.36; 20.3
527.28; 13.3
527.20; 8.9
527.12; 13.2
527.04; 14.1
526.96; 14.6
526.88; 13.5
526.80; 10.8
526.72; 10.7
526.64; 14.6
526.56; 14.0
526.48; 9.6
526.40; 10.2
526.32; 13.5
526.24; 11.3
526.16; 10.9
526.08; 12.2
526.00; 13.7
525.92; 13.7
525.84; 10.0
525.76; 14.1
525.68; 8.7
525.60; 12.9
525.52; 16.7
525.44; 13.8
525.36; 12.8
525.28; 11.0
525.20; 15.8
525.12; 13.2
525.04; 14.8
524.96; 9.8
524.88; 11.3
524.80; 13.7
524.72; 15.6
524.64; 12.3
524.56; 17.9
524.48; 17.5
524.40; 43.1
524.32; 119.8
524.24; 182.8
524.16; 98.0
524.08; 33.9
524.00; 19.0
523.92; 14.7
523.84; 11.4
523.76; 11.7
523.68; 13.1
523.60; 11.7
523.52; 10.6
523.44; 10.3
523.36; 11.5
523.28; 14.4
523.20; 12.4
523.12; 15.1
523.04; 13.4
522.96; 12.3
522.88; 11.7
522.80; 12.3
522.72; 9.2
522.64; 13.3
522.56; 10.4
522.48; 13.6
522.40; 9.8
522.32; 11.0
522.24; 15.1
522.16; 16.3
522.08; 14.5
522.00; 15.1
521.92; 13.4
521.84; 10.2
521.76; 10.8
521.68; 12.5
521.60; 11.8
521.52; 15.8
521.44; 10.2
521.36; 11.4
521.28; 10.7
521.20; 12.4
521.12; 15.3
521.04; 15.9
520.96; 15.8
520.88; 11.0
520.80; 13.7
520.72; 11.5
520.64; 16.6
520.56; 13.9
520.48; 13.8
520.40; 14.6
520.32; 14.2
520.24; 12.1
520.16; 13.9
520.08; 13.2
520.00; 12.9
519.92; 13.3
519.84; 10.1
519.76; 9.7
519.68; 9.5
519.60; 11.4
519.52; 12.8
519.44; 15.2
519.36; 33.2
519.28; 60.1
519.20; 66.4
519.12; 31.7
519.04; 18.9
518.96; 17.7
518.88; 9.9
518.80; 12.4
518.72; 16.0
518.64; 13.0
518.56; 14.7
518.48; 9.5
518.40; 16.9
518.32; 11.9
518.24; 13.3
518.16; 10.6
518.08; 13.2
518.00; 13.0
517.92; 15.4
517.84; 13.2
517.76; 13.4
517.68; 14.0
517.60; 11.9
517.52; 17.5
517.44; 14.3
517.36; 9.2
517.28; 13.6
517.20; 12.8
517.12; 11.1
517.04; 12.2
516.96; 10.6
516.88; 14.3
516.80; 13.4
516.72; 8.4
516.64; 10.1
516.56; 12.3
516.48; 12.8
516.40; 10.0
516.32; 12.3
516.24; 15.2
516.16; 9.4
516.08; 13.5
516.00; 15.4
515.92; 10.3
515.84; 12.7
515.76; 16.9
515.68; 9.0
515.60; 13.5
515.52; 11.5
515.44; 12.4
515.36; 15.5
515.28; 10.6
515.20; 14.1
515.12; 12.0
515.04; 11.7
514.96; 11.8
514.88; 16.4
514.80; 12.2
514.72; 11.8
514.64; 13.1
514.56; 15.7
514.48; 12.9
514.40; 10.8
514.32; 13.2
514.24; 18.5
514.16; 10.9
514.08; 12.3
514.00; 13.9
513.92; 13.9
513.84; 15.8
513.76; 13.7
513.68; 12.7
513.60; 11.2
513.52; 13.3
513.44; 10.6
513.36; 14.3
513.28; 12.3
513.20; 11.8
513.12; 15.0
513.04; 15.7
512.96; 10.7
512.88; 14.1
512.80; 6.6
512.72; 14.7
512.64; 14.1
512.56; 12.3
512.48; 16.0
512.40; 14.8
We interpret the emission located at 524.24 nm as [O III] 5007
